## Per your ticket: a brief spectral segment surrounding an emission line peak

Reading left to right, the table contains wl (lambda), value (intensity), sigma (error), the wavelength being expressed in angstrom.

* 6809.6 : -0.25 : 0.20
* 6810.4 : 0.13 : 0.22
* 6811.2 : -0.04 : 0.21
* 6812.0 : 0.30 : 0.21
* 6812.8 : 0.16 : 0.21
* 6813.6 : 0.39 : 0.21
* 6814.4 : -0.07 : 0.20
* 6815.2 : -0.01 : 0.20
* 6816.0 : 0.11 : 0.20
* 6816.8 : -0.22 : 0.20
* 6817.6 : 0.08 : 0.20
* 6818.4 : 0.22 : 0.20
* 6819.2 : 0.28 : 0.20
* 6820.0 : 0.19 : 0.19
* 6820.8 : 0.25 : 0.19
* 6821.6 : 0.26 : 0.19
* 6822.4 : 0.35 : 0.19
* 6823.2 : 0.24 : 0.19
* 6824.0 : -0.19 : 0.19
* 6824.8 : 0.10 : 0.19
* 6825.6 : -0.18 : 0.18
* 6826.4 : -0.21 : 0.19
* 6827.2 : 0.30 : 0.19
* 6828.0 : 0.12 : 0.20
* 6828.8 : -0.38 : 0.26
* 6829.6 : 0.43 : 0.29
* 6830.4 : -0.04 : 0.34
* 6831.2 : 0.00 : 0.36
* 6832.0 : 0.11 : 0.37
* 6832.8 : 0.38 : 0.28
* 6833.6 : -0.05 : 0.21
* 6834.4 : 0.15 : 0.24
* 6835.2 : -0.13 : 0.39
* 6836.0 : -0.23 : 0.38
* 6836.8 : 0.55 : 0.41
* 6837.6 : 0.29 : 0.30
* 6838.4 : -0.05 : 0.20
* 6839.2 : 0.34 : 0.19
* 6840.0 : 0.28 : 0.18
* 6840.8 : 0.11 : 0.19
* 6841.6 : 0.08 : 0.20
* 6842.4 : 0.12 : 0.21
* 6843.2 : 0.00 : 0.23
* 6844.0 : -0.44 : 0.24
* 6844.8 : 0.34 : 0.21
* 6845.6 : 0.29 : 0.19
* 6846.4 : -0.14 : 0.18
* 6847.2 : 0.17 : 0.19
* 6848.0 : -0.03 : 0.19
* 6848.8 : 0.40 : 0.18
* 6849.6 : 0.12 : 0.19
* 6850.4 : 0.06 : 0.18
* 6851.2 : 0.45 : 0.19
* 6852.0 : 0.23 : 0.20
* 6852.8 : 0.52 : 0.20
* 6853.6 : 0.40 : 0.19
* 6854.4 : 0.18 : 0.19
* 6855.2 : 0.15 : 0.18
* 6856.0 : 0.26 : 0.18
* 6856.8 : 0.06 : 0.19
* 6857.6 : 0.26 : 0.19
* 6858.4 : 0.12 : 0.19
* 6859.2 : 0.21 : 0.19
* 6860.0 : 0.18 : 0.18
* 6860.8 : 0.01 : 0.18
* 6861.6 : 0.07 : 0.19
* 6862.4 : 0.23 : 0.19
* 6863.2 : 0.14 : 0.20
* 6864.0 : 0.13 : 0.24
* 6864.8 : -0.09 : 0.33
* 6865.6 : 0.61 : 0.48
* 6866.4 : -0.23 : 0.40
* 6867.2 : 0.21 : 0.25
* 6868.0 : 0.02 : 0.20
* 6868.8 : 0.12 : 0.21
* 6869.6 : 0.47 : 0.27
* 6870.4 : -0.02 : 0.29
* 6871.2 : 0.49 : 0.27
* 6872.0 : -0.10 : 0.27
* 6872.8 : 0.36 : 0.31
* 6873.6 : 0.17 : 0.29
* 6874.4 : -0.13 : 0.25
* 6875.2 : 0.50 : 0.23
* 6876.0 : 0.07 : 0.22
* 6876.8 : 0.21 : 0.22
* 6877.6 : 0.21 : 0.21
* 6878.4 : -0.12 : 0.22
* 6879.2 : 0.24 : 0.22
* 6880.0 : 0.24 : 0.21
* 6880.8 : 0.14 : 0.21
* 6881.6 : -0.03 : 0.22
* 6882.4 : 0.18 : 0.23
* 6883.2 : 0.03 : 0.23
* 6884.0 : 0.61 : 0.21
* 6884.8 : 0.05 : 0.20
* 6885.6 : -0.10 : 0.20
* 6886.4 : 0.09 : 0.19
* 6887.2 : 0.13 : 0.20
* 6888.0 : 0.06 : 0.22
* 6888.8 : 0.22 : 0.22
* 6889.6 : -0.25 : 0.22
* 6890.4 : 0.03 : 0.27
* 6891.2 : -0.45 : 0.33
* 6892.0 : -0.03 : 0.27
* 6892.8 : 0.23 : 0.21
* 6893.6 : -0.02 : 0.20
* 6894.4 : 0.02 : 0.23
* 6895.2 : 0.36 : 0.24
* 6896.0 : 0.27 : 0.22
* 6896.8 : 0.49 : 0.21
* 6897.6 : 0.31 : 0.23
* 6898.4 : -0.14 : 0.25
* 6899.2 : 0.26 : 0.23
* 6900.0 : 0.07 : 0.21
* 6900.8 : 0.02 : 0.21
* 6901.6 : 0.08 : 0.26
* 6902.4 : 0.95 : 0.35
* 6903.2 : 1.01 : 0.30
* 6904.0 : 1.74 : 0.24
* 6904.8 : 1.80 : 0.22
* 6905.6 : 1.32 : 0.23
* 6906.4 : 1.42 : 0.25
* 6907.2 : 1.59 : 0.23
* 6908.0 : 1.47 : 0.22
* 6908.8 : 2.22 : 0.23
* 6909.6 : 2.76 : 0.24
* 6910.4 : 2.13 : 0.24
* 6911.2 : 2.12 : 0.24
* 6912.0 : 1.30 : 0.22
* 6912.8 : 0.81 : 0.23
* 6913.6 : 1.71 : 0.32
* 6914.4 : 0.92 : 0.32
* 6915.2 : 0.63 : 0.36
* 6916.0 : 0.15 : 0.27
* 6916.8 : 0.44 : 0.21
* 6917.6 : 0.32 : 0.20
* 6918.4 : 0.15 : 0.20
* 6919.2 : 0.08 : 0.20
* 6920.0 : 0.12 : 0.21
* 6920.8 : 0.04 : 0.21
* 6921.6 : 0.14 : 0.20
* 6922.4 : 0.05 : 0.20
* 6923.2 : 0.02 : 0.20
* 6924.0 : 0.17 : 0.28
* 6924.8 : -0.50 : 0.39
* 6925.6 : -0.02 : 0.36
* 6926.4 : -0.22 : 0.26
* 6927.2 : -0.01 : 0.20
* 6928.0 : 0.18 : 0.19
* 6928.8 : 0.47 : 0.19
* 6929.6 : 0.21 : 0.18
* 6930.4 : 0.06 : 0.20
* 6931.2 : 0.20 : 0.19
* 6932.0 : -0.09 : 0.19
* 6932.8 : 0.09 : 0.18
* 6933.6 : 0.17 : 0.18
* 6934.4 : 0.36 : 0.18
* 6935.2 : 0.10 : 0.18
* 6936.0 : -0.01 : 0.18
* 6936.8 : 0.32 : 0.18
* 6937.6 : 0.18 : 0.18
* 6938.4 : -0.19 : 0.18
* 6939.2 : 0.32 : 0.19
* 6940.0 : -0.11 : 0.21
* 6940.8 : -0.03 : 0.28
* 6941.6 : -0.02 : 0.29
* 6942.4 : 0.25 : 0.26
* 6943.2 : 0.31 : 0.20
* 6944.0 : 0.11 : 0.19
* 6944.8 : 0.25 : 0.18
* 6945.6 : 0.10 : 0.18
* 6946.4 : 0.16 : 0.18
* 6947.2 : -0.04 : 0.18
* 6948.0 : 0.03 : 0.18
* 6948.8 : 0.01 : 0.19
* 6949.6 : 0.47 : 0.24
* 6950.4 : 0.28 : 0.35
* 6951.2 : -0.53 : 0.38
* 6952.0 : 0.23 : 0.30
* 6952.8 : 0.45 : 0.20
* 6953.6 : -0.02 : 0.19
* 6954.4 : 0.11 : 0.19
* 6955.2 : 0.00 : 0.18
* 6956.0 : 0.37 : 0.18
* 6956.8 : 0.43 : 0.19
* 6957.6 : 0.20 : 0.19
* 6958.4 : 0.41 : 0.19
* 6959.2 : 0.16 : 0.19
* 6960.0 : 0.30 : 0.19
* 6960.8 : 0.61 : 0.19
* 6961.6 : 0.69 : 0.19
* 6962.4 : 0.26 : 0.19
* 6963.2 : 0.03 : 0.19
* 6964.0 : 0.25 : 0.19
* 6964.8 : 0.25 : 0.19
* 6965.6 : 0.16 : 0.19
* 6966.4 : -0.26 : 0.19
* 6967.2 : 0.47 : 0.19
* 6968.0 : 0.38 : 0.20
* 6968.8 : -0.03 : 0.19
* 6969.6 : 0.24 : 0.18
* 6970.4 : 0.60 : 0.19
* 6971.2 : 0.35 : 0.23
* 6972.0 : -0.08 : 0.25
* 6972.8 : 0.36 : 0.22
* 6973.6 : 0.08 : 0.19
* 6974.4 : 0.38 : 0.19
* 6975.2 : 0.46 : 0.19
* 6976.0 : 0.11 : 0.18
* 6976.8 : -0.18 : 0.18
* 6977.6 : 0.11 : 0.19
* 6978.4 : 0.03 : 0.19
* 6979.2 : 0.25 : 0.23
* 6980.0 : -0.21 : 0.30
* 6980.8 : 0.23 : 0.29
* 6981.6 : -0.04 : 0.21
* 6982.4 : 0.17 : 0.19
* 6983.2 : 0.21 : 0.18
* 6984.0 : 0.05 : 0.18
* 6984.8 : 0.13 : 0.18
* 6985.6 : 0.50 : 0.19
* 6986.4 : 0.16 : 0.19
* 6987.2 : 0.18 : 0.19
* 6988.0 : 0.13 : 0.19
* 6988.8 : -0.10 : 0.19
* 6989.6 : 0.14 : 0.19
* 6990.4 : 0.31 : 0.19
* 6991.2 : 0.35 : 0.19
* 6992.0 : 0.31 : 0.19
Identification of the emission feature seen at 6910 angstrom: [O II] 3727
